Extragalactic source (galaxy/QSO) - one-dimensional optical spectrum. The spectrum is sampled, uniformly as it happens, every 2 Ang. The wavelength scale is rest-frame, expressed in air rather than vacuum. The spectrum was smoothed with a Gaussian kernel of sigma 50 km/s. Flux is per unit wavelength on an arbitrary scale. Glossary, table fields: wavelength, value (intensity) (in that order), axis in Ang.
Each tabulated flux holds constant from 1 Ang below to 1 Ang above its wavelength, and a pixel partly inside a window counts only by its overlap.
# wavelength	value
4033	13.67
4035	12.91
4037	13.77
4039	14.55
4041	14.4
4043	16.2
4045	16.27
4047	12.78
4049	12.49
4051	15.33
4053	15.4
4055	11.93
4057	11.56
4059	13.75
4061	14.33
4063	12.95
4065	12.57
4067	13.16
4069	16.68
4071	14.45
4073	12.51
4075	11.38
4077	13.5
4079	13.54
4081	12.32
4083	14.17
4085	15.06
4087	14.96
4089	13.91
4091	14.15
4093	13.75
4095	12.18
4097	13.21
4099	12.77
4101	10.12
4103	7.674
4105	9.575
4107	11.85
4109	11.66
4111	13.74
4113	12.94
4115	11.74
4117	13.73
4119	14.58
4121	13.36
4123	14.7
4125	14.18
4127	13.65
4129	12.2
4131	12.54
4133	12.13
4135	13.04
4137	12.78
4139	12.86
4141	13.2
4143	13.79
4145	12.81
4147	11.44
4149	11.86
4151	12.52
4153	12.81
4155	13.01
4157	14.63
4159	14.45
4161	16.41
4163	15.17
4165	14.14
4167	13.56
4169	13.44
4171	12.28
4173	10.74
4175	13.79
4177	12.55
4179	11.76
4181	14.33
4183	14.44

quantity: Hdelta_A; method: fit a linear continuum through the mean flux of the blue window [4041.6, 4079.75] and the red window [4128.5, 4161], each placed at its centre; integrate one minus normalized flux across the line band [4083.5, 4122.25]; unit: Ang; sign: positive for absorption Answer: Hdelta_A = 1.9 Ang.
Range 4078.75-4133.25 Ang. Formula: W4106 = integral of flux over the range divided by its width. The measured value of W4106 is 12.9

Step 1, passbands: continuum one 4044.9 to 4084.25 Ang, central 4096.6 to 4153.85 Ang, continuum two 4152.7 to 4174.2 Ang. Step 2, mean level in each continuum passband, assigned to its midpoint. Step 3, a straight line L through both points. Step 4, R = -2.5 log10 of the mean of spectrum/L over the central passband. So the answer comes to 0.092 mag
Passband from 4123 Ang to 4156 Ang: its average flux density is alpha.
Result 12.9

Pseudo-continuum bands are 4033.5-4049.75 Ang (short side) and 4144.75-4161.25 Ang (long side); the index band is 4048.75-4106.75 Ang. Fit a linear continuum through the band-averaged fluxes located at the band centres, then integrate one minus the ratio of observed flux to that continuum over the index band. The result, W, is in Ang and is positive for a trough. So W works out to 3.3 Ang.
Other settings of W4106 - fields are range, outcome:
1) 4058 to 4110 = 12.9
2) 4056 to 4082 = 13.3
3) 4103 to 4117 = 11.7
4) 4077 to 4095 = 13.9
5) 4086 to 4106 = 12.2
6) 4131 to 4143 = 12.9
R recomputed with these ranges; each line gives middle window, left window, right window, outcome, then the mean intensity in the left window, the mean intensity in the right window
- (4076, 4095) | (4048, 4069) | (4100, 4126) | -0.08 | 13.5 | 12.3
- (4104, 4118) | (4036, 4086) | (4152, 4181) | 0.13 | 13.8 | 13.5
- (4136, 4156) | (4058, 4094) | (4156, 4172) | 0.12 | 13.7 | 14.3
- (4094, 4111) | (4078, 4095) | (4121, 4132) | 0.21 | 13.9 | 13.4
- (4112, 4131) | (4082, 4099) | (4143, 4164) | 0.02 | 13.9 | 13.5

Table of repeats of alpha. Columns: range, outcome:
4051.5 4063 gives 13.4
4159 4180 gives 13.4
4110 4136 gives 13.3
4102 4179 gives 12.9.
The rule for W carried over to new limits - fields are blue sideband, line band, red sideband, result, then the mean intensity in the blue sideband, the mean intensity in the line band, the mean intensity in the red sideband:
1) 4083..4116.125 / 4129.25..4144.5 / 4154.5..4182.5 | 0.3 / 12.5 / 12.9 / 13.6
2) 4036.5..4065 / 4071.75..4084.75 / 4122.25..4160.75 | 0.6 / 13.9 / 13.1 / 13.1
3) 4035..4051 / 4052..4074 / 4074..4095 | 0.6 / 14.3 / 13.6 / 13.6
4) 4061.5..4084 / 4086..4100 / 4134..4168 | -0.2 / 13.4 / 13.6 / 13.4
